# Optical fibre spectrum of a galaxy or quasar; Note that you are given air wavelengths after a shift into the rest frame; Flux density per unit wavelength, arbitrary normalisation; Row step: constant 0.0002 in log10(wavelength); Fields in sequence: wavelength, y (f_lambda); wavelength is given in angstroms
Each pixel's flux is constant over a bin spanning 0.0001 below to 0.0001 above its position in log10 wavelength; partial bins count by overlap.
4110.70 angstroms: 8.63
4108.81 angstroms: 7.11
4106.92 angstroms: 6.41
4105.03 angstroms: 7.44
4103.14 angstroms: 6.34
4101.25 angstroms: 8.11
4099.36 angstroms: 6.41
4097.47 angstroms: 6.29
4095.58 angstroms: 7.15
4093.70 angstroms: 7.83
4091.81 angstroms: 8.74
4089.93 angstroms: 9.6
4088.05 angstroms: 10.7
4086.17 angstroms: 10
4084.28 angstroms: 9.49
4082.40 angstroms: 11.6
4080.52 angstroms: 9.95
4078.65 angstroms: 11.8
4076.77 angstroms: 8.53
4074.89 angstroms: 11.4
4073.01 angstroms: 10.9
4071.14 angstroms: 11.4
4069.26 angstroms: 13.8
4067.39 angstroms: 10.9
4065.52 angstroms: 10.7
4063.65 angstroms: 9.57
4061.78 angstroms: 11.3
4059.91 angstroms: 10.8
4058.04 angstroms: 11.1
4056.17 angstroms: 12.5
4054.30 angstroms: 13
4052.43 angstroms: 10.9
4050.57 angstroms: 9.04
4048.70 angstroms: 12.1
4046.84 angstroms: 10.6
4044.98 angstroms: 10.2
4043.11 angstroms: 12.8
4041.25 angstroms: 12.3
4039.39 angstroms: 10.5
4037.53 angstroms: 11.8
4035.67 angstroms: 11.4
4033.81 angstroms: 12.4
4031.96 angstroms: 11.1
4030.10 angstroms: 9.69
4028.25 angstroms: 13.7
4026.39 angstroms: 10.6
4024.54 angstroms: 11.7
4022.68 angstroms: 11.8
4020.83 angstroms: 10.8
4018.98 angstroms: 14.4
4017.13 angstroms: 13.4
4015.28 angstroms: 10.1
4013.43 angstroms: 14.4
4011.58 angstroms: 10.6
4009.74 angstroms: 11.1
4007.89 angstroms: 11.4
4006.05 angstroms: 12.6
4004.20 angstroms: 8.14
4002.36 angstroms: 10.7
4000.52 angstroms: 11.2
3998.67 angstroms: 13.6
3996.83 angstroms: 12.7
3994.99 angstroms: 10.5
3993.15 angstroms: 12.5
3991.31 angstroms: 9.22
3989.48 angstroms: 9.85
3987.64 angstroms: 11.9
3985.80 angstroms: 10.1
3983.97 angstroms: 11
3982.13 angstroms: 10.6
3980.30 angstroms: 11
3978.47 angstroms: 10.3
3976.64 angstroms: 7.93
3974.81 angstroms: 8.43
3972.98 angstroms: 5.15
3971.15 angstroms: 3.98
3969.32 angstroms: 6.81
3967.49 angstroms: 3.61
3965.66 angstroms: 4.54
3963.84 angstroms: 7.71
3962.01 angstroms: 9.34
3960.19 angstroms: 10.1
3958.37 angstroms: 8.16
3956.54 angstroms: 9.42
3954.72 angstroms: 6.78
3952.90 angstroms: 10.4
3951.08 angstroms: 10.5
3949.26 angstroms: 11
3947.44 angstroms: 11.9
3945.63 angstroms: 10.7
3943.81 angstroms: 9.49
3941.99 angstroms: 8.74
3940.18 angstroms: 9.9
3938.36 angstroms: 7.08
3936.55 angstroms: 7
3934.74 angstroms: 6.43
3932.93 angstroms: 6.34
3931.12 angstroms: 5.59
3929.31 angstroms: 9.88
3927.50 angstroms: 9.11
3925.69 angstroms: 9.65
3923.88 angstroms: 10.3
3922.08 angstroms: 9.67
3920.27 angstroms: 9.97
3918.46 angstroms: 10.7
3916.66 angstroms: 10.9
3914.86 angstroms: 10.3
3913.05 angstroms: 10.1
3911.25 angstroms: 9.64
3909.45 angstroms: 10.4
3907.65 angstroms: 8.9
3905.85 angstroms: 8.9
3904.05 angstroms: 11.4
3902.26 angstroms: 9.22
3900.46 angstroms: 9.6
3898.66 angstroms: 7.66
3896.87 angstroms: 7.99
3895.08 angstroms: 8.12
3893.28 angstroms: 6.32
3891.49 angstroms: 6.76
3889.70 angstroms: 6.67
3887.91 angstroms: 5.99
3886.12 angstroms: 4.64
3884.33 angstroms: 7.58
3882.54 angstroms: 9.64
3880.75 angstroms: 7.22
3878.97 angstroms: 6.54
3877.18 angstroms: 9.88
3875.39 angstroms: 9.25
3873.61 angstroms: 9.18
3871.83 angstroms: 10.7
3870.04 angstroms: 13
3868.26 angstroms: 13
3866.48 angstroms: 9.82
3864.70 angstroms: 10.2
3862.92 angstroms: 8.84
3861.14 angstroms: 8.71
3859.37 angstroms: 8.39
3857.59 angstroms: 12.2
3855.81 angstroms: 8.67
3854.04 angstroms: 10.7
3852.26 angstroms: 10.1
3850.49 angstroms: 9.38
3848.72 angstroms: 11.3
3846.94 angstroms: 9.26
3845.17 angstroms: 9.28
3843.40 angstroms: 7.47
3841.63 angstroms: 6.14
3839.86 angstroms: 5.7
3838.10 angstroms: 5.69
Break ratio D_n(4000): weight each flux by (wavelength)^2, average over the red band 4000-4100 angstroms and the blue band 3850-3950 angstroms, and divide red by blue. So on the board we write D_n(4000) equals 1.29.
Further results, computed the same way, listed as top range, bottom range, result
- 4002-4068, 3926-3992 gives 1.37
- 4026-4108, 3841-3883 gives 1.19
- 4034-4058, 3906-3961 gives 1.30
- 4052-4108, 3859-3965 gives 1.18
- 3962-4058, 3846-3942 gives 1.24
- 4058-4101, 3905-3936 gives 1.17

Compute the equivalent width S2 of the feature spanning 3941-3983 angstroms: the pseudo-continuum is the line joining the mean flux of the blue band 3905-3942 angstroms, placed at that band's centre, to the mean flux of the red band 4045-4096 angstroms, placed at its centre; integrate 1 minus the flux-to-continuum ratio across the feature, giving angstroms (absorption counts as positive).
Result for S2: 3.93 angstroms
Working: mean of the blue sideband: 9.03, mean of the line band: 8.55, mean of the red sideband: 10.6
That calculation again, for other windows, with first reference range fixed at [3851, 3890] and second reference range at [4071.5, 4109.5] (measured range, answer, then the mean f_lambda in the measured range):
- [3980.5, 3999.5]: -4.6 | 11.2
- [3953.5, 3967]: 1.7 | 7.92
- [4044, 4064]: -4.9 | 11.1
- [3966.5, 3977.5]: 3.7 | 5.96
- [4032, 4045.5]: -4.1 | 11.6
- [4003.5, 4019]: -4.7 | 11.7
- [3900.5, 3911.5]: -0.8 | 9.74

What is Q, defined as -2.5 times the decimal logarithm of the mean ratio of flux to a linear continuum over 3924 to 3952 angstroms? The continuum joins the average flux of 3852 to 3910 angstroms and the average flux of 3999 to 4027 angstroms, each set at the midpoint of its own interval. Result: 0.13 mag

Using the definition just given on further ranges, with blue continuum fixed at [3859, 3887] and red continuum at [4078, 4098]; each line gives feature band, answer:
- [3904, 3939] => 0.019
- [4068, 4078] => -0.192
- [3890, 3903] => 0.169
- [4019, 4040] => -0.230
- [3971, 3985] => 0.057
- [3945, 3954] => -0.170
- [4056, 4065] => -0.165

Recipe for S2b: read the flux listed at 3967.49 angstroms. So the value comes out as 3.61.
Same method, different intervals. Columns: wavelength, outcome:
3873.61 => 9.18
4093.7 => 7.83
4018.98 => 14.4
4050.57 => 9.04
